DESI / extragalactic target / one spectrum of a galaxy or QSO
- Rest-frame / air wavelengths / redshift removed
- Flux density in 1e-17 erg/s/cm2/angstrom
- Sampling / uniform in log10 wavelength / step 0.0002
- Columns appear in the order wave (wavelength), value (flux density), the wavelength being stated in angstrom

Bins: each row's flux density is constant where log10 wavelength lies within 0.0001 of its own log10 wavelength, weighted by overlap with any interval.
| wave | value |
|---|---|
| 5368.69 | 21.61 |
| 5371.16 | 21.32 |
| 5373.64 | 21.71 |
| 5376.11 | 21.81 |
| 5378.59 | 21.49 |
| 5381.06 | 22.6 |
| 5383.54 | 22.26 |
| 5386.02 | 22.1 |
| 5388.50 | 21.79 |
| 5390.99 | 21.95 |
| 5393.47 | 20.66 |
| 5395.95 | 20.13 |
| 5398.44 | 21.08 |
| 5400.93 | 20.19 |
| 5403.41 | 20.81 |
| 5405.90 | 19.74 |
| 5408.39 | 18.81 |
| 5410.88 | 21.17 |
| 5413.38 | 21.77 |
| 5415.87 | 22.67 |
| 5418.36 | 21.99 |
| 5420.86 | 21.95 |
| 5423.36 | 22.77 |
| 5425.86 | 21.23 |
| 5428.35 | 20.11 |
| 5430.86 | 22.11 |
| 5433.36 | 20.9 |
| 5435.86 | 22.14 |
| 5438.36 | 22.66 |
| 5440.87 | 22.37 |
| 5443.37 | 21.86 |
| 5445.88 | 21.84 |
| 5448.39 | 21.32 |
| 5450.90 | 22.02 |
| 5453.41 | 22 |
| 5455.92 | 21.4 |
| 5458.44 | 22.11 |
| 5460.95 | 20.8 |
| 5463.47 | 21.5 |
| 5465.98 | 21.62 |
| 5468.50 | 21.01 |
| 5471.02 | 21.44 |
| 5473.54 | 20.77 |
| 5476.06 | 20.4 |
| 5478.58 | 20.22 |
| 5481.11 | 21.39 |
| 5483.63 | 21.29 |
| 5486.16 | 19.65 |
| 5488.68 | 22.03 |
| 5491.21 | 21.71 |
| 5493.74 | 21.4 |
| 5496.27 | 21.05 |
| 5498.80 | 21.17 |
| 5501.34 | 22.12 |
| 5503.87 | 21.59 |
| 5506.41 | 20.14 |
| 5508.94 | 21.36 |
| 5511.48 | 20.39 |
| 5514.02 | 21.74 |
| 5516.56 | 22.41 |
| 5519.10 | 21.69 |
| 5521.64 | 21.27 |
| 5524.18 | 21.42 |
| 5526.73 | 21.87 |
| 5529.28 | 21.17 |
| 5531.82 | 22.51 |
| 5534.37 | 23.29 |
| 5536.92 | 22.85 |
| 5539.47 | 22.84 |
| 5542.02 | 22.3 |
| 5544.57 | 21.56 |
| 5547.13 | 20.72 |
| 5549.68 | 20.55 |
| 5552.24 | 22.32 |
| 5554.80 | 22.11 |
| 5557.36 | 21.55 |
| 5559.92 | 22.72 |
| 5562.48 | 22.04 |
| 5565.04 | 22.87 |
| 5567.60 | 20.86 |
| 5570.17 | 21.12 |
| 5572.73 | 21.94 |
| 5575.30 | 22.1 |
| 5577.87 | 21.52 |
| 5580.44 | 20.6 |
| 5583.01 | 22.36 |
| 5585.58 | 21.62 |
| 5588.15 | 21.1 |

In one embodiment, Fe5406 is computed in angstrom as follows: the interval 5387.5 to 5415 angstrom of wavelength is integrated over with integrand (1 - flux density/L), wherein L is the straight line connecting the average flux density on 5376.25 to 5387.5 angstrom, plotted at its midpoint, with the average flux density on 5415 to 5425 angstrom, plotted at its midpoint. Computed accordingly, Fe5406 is 1.8 angstrom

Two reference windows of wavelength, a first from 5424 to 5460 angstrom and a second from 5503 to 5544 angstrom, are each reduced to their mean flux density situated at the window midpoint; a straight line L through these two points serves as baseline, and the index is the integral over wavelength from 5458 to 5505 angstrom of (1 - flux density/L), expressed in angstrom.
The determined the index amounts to 1.2 angstrom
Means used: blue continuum 21.7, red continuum 21.8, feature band 21.2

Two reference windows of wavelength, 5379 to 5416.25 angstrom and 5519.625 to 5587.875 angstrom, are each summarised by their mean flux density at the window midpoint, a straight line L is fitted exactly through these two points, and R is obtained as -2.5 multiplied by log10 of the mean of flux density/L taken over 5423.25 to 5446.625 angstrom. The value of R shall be -0.02 mag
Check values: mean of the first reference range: 21.2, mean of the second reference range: 21.8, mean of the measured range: 21.8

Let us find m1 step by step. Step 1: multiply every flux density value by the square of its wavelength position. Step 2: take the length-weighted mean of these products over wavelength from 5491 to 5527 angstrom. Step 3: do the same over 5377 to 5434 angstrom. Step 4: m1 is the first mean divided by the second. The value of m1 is 1.04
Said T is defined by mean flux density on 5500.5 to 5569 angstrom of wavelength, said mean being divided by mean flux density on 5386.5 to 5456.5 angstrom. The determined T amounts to 1.0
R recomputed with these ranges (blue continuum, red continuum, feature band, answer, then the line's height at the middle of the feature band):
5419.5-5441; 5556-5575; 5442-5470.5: 0.01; 21.8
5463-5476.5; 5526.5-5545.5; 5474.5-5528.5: 0.02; 21.7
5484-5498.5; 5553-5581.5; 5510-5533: -0.01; 21.4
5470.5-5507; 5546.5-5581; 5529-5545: -0.05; 21.5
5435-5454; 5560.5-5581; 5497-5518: 0.03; 21.9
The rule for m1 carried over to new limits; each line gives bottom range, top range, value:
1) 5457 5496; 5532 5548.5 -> 1.08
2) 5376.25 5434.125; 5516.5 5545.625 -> 1.08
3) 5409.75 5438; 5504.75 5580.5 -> 1.04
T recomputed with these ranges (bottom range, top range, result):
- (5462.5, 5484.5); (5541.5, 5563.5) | 1.03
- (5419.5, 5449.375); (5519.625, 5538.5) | 1.01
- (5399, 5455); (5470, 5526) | 0.99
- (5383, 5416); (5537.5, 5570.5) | 1.04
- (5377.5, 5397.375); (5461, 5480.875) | 0.97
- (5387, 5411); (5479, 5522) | 1.03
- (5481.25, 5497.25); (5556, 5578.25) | 1.03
